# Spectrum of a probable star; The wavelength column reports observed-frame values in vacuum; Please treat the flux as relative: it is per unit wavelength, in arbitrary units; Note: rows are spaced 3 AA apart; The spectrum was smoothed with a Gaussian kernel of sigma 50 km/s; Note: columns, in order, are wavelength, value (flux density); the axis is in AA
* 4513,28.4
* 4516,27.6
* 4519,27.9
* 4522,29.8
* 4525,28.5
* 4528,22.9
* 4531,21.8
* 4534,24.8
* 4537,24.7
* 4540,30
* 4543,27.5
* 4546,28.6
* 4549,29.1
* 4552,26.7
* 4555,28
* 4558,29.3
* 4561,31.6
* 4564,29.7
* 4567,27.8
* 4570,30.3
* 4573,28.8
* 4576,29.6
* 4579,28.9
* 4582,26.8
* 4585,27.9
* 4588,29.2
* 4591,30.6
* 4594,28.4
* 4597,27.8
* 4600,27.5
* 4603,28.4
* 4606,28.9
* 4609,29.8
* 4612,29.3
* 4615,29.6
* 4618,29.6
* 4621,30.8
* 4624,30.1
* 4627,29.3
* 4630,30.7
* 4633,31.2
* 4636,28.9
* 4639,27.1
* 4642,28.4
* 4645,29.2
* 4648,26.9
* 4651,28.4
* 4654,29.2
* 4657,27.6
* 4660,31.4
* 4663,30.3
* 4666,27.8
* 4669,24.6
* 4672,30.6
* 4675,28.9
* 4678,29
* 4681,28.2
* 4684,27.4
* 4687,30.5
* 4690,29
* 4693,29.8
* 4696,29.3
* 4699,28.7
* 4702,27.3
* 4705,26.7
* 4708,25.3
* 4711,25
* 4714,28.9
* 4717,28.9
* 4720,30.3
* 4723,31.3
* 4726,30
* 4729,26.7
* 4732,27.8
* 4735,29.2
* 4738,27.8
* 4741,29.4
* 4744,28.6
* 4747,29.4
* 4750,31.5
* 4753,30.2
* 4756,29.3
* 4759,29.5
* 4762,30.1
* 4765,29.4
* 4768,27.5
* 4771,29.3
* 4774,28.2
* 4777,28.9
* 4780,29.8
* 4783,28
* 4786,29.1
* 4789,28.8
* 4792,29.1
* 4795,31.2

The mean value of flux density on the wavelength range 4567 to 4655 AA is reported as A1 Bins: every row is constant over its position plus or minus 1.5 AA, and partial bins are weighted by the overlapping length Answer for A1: 29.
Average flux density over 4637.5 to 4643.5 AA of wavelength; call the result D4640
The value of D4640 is 27.8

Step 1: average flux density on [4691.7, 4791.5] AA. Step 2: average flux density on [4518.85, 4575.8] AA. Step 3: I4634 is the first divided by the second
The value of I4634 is 1.0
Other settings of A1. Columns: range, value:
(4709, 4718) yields 27.4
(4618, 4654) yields 29.2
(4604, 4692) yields 29.1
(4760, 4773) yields 29.1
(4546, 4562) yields 28.8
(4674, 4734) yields 28.5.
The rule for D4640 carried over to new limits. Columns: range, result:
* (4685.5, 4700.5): 29.5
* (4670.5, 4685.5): 28.8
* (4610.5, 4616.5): 29.5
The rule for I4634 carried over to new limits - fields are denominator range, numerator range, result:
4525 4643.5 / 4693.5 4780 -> 1.01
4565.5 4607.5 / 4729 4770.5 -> 1.02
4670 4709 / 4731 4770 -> 1.03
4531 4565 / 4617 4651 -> 1.05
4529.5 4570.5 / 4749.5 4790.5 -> 1.05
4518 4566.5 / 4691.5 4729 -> 1.03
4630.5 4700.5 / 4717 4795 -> 1.01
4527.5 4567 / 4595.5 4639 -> 1.07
